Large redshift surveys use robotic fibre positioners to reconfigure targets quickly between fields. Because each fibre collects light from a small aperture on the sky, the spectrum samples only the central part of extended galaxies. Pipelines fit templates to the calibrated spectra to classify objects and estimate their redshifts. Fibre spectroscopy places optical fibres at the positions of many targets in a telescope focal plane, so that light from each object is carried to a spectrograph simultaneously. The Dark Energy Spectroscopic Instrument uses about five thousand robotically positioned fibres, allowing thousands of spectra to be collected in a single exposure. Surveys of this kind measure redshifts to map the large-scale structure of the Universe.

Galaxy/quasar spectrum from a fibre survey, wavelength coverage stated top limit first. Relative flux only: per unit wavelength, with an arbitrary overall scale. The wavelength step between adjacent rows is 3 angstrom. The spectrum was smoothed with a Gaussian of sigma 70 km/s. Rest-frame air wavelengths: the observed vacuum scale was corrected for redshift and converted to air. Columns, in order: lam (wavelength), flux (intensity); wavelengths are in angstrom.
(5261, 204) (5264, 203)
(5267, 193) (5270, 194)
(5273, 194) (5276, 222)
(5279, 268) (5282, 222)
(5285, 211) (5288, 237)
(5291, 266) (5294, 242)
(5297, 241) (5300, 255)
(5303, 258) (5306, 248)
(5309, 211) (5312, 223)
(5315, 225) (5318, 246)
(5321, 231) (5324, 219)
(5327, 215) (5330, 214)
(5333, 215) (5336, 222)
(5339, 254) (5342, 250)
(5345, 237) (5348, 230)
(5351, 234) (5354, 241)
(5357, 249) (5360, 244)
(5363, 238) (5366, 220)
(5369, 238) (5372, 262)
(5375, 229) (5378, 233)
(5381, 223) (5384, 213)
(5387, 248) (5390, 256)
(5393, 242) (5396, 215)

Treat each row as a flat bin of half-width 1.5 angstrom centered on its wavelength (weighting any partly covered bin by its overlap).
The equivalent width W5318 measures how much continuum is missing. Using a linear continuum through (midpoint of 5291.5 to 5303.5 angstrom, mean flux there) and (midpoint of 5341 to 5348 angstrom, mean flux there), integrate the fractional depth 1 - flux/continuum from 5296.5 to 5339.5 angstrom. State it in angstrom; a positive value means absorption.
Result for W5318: 2.5 angstrom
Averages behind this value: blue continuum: 250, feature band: 231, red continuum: 240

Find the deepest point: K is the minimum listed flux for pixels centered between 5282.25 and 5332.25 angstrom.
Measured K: 211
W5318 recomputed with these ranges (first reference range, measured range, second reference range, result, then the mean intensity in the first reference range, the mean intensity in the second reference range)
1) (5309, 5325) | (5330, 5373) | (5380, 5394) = -0.9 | 227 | 237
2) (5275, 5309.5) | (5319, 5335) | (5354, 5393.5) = 1.3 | 241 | 238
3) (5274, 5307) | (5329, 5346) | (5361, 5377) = 0.5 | 242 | 237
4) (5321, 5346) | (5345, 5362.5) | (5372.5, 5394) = -0.6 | 228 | 236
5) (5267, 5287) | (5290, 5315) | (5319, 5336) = -2.6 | 217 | 220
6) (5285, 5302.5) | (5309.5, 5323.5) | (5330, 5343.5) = 0.6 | 246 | 233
